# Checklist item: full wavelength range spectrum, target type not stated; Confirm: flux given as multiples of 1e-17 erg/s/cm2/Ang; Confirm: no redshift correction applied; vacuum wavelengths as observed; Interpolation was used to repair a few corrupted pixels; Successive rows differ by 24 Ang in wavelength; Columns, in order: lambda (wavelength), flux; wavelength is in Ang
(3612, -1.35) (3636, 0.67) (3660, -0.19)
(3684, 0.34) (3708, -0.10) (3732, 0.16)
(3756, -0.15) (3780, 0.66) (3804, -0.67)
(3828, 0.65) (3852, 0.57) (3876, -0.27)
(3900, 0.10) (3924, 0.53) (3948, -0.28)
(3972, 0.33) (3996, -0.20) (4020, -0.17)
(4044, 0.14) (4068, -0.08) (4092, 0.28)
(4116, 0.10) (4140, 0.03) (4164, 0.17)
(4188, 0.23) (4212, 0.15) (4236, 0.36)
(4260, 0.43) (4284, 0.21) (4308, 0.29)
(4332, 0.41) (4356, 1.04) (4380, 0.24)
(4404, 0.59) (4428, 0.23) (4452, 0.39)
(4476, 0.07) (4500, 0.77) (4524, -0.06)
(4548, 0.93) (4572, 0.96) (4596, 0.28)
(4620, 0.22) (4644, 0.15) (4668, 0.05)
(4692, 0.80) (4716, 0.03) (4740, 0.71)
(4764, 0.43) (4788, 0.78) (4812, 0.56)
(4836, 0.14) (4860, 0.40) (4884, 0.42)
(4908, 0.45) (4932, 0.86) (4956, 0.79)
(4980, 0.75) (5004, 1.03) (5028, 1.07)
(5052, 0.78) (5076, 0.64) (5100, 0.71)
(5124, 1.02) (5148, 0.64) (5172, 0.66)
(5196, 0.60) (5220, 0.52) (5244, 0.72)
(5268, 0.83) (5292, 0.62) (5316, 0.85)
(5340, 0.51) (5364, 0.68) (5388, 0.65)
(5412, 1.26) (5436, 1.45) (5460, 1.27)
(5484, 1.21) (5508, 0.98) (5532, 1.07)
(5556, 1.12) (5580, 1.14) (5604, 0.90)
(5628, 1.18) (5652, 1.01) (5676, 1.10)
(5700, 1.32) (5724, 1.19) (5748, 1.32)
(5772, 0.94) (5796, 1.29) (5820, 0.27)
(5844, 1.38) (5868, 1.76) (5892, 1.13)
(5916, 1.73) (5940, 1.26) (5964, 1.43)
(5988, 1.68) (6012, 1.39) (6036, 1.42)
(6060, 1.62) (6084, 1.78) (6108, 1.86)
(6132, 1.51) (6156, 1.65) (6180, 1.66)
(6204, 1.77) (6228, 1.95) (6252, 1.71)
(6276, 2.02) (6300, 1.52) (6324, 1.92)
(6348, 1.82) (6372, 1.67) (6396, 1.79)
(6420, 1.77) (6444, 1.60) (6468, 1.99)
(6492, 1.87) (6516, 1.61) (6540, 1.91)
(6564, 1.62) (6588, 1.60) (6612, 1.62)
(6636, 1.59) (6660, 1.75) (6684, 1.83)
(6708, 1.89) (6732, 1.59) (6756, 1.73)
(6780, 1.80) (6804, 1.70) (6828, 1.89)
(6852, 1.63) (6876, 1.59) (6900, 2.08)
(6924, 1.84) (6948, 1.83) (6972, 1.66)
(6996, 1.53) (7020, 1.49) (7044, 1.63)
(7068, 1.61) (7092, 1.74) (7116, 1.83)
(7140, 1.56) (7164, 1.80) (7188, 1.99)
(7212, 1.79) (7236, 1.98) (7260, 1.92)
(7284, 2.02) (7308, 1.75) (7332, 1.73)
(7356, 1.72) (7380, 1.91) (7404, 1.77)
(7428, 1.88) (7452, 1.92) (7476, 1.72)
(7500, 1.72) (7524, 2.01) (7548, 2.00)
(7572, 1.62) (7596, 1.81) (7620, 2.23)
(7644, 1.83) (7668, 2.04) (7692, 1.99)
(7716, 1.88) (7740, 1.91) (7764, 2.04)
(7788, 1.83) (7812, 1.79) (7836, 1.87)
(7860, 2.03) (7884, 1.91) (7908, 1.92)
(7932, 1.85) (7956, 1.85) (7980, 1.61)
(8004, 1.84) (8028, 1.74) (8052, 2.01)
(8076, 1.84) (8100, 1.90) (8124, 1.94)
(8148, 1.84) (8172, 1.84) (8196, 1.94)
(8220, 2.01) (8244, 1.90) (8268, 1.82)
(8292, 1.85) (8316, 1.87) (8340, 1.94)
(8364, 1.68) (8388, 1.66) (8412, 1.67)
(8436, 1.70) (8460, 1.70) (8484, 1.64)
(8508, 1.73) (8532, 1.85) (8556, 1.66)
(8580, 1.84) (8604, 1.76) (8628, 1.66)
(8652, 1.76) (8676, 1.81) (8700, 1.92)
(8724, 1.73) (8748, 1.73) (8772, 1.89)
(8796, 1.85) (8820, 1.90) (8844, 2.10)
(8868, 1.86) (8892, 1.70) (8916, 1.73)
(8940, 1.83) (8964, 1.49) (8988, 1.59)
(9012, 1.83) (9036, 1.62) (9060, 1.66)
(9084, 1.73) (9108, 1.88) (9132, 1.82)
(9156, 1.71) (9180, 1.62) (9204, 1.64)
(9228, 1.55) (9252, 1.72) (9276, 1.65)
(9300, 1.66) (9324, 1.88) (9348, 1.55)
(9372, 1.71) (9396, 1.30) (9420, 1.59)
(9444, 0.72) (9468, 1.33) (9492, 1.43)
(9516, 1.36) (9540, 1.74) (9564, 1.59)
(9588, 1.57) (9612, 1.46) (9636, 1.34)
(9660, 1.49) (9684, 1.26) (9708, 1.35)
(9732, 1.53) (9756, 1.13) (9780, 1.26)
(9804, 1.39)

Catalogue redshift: 0.355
